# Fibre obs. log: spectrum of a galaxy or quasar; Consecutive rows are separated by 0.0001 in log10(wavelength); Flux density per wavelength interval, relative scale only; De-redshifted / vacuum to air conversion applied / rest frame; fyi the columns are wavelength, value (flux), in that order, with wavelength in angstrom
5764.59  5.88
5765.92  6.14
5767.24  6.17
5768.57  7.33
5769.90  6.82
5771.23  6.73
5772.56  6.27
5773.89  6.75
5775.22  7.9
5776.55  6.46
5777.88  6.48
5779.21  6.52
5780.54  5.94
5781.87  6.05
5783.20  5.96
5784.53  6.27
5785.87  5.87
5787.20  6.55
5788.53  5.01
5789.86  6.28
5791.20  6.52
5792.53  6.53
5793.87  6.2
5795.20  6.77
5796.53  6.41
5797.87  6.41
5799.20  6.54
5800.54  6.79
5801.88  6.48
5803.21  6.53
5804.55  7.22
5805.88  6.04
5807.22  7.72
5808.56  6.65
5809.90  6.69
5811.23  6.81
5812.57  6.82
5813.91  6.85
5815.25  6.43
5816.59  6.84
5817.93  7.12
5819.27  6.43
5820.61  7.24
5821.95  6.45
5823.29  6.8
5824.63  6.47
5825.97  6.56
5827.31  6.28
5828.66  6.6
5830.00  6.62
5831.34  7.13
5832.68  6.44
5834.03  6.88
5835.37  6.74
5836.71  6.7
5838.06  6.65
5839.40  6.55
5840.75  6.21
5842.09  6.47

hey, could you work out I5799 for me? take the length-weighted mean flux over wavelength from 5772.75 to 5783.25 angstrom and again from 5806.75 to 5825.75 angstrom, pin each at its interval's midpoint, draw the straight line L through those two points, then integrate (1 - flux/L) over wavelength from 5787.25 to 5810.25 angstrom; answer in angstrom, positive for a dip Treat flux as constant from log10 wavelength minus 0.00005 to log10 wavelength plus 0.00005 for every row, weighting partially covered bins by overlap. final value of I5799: 0.5 angstrom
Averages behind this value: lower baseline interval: 6.53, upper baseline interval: 6.79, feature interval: 6.52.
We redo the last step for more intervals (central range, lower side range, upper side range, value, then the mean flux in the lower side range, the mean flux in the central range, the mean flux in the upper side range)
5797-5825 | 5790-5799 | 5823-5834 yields -0.8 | 6.47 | 6.73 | 6.62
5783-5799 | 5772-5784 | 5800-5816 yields 0.9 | 6.48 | 6.25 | 6.75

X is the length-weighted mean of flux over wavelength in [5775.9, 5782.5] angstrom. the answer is 6.29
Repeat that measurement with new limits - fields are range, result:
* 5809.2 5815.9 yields 6.72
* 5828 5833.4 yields 6.7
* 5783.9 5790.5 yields 5.99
